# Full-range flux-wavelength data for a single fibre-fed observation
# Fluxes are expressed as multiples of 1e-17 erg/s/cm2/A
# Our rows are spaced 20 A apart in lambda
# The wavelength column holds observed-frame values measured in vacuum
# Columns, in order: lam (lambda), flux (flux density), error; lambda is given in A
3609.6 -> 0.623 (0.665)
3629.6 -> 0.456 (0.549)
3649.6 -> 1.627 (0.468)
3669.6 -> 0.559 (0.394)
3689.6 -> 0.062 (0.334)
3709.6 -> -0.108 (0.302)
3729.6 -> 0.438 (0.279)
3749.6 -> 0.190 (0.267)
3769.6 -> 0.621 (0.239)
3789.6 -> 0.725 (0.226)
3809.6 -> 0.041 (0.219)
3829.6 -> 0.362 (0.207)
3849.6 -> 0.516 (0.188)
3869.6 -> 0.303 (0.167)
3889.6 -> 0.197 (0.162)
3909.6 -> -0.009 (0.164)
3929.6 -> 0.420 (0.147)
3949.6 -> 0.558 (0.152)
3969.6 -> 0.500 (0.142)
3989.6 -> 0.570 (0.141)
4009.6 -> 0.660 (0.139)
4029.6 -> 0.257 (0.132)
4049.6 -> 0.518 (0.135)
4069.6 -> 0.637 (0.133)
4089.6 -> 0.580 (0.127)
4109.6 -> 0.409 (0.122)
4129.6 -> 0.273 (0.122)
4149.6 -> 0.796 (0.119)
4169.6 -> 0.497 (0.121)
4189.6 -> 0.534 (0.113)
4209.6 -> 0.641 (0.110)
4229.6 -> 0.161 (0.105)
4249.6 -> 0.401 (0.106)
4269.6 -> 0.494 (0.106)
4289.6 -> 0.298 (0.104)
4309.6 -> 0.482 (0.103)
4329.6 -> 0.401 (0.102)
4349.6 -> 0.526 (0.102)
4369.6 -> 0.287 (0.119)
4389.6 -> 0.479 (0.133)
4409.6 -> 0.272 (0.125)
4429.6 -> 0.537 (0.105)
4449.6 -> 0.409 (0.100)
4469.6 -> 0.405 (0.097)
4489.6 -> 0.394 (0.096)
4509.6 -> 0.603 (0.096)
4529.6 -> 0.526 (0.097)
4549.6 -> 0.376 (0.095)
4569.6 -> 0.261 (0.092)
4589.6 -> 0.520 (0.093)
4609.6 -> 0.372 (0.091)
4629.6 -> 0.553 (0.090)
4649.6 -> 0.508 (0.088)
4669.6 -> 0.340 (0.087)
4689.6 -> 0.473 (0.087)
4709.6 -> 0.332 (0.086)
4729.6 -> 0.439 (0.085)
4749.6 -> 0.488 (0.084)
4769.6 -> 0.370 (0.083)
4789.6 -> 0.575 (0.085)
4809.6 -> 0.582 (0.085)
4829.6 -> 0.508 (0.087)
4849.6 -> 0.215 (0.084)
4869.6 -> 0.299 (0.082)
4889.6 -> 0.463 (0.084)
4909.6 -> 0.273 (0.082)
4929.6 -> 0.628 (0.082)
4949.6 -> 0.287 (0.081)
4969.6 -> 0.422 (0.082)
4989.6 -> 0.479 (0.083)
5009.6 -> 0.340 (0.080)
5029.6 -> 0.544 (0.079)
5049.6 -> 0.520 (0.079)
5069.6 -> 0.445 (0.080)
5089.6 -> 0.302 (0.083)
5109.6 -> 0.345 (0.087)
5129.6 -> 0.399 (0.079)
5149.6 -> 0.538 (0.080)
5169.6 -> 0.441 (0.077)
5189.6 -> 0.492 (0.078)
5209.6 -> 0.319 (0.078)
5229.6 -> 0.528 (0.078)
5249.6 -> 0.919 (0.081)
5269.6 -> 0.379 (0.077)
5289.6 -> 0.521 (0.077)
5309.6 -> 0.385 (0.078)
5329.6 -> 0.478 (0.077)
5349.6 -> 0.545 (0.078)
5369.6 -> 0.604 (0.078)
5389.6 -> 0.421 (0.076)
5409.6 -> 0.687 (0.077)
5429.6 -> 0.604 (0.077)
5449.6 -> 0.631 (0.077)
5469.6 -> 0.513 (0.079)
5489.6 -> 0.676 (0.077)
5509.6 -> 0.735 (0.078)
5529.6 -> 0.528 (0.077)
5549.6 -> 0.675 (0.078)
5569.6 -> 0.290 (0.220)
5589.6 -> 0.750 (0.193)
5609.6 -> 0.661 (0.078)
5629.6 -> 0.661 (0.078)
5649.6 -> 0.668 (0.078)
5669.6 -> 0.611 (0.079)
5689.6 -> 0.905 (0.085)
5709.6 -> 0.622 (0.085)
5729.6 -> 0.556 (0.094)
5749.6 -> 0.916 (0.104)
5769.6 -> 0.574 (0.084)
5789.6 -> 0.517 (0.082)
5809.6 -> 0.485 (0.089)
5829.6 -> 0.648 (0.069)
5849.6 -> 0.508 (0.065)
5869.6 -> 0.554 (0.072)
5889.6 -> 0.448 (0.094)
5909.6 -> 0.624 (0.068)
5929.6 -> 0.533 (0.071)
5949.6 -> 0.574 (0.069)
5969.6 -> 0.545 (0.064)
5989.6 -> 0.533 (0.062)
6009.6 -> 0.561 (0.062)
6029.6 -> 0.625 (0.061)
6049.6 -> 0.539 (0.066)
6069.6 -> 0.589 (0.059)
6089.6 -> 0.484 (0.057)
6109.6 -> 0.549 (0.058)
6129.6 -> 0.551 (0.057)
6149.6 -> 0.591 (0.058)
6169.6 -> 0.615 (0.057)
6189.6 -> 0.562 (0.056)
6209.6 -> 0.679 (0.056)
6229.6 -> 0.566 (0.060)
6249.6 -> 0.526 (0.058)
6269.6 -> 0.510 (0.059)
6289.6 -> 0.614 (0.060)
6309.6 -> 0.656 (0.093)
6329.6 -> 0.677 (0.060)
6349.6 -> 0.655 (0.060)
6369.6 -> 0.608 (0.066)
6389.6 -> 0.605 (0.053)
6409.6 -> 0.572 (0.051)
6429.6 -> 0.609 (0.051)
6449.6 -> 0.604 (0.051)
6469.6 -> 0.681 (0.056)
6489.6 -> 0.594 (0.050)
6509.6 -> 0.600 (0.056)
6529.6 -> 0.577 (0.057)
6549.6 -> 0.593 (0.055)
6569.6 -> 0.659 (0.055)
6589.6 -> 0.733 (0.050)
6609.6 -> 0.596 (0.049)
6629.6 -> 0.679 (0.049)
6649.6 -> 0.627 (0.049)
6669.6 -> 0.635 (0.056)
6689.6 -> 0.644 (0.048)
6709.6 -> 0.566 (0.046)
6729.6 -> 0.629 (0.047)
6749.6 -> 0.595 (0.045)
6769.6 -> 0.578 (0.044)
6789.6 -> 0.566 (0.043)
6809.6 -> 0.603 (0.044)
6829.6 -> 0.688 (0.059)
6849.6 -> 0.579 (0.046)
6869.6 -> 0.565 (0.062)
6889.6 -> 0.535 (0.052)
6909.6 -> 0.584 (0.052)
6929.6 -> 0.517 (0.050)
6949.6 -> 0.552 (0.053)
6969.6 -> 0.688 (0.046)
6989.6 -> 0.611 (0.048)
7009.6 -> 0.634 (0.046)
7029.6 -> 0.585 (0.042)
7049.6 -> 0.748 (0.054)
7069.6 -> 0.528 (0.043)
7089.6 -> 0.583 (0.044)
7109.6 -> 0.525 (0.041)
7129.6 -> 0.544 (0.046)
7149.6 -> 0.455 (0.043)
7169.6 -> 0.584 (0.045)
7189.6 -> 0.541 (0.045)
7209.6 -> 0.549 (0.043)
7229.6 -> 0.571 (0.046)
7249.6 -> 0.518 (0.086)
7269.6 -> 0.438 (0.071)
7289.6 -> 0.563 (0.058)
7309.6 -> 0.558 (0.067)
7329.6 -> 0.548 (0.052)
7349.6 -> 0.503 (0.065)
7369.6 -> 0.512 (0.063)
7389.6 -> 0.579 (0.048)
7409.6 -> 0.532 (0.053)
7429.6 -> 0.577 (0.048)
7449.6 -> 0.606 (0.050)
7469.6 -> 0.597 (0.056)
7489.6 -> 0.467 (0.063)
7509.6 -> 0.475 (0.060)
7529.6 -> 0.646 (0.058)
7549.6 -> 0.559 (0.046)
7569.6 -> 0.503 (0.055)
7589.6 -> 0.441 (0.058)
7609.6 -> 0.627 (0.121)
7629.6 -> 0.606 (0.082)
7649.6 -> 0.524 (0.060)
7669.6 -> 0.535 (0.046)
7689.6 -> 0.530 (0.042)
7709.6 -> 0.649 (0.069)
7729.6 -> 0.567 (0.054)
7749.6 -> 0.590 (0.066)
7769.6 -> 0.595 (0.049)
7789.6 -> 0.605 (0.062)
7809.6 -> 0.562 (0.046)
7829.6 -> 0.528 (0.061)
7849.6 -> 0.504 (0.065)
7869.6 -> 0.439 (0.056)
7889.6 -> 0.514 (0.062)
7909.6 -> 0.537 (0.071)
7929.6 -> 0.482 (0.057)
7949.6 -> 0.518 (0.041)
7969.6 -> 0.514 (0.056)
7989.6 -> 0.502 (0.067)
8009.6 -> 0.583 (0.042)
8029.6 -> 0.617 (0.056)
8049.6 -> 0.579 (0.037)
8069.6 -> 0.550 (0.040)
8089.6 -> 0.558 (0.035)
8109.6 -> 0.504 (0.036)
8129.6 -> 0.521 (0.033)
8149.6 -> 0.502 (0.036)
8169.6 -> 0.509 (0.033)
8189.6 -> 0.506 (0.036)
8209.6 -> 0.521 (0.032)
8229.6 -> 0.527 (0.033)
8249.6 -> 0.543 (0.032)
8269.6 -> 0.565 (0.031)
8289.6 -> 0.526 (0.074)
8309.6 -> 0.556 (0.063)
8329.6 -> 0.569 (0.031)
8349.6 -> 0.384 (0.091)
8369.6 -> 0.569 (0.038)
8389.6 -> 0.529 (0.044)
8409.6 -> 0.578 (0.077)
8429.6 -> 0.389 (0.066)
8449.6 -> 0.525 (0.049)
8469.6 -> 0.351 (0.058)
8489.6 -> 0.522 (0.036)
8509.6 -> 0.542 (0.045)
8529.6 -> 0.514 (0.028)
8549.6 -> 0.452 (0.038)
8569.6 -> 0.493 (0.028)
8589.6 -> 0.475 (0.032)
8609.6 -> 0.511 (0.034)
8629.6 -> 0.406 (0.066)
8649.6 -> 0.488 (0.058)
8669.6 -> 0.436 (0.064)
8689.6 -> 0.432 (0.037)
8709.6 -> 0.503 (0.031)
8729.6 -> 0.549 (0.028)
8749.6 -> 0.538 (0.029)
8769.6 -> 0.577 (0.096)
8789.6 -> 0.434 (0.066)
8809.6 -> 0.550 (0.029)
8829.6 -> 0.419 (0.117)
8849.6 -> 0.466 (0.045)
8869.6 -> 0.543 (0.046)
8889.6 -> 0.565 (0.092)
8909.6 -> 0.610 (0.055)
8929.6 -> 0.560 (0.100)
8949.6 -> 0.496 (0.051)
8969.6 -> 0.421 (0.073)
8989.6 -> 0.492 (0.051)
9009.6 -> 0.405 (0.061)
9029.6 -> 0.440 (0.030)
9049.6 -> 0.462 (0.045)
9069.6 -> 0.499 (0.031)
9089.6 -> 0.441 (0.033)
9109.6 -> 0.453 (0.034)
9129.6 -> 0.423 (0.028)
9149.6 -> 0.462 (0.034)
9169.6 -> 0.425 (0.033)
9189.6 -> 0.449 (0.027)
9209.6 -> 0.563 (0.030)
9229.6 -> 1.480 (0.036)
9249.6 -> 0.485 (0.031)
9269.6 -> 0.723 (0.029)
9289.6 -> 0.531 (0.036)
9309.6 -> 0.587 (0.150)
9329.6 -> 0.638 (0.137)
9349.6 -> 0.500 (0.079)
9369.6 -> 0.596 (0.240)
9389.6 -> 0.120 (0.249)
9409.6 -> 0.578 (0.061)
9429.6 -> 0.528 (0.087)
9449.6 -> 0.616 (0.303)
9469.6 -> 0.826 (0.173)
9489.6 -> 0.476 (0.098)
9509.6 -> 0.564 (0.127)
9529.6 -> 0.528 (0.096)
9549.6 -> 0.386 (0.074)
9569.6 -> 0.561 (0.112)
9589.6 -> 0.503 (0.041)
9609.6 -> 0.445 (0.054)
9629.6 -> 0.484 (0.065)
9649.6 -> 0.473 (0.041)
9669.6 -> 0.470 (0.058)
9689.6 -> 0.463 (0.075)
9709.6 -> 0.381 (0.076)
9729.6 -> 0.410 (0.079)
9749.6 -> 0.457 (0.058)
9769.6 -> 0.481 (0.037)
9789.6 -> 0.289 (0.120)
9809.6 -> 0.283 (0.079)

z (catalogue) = 0.41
